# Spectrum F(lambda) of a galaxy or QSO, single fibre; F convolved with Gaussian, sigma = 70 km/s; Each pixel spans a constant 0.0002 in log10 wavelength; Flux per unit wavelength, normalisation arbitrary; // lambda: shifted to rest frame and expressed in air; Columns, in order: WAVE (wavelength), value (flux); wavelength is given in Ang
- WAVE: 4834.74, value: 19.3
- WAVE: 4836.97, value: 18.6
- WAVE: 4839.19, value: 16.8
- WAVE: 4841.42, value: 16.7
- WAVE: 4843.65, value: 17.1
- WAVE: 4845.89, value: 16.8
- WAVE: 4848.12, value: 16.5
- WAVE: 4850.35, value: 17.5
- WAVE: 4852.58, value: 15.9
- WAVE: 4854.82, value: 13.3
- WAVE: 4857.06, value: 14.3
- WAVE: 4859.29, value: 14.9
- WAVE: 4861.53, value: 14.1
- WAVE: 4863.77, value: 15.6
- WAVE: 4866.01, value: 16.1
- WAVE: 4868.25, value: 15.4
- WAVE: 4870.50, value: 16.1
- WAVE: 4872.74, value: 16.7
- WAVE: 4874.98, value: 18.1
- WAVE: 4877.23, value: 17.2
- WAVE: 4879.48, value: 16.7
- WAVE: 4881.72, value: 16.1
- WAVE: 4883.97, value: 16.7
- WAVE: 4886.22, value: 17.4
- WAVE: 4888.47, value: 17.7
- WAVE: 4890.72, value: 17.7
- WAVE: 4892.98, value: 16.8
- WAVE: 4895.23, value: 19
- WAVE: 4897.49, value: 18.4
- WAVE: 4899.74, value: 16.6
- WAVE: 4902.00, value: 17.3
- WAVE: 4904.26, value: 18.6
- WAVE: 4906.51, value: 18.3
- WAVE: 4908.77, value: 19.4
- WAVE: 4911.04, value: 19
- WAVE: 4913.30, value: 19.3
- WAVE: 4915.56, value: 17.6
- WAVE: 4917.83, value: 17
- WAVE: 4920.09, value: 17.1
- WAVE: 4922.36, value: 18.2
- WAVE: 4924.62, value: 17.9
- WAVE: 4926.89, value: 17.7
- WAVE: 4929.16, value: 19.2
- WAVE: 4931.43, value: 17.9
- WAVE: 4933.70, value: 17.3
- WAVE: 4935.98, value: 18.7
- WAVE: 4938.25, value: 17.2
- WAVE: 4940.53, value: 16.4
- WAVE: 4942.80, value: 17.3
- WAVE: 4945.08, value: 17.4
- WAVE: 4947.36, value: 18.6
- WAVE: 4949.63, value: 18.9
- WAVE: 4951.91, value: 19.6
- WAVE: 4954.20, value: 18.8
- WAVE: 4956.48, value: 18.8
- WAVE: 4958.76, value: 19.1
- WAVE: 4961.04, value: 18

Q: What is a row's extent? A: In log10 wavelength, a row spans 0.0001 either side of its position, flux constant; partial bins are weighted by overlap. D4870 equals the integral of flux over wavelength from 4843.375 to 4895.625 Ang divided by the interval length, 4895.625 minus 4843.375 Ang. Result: 16.4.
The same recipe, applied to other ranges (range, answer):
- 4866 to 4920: 17.5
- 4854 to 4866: 14.6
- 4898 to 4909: 18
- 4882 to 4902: 17.5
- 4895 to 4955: 18.1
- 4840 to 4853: 16.8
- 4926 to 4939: 18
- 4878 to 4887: 16.7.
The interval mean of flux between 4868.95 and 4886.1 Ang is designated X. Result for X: 16.8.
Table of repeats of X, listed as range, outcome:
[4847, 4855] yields 16.1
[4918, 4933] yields 17.9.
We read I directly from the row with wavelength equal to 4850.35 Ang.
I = 17.5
